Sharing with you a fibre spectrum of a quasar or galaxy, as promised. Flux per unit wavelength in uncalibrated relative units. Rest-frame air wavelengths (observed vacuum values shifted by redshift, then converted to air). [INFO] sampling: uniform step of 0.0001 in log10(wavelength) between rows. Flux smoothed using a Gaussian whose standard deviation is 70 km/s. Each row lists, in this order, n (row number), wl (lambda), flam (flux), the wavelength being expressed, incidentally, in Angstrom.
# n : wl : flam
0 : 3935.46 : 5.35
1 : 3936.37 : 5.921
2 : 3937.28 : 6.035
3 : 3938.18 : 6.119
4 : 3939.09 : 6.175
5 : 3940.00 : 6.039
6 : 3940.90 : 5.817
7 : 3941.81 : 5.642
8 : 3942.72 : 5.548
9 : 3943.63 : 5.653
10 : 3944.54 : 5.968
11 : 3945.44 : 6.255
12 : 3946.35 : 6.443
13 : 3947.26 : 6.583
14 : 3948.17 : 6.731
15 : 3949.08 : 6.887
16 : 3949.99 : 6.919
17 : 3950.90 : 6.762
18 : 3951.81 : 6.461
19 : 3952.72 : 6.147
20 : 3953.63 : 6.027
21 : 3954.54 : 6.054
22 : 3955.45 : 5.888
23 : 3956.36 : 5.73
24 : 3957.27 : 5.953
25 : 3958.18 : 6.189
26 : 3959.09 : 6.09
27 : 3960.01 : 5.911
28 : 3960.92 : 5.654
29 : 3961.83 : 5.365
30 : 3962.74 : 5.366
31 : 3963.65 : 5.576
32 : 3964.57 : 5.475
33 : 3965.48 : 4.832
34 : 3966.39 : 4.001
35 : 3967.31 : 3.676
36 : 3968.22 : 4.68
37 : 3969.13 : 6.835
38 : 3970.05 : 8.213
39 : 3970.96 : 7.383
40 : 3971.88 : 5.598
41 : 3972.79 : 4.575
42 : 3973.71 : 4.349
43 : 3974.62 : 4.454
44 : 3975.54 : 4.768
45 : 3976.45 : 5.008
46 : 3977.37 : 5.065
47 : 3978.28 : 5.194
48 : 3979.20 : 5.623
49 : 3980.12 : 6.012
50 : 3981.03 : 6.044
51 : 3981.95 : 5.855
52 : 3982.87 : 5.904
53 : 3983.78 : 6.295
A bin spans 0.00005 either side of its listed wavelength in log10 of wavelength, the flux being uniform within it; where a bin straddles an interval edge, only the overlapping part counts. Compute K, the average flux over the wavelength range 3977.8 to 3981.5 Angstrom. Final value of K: 5.72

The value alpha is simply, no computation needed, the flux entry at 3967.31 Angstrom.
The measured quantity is 3.676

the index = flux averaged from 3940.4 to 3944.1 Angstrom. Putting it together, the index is 5.67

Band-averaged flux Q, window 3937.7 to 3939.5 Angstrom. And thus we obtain 6.16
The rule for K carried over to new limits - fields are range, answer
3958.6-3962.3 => 5.76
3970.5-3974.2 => 5.48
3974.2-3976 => 4.62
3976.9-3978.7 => 5.13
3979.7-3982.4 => 5.98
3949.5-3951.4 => 6.83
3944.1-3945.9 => 6.14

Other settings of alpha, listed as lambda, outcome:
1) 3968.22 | 4.68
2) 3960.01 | 5.911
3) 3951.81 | 6.461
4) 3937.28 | 6.035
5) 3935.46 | 5.35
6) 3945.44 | 6.255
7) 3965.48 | 4.832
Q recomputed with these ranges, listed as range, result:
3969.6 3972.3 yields 7.08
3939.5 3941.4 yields 5.93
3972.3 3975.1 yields 4.48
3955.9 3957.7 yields 5.85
